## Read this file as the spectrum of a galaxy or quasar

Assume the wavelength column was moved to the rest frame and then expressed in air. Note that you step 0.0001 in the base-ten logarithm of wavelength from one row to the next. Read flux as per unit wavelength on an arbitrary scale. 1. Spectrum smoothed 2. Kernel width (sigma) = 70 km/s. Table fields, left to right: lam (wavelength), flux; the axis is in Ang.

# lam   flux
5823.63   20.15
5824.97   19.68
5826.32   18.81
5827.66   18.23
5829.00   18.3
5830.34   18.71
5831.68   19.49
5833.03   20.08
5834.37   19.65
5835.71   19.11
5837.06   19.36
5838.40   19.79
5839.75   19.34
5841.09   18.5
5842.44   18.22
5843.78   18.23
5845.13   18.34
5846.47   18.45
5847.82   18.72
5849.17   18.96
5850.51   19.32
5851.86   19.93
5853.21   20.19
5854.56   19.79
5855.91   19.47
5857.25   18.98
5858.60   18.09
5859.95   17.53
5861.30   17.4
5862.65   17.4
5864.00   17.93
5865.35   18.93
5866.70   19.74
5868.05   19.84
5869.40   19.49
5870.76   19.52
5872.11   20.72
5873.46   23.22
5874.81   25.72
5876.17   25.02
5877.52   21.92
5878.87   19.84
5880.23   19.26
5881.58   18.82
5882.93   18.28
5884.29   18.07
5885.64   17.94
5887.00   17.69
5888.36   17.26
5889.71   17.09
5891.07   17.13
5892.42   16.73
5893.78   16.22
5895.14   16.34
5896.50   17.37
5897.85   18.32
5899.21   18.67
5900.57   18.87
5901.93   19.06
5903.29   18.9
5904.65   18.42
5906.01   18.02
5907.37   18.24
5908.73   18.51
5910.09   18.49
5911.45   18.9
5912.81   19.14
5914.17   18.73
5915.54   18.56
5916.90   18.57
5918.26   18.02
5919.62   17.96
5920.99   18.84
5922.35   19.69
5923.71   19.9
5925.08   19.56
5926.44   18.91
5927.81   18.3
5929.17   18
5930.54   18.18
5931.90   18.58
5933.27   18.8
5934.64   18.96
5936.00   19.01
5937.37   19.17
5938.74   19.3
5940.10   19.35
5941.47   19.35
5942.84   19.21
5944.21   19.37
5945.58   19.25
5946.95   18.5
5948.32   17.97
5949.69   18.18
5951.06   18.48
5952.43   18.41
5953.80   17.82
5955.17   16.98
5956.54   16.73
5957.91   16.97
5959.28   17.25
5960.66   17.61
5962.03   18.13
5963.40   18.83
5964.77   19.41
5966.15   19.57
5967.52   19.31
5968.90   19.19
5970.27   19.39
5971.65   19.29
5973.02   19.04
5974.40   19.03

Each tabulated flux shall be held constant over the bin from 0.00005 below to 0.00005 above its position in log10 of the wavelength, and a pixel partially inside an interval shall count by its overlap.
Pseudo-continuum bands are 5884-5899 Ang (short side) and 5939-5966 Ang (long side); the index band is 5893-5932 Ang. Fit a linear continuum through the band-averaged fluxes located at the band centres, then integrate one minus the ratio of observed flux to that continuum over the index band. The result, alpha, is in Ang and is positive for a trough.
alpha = -1.72 Ang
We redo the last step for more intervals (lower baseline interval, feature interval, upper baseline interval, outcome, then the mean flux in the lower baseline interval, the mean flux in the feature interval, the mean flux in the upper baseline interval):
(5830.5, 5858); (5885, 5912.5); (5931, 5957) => 1.4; 19.2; 17.9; 18.6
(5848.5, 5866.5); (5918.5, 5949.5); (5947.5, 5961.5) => -1.7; 18.8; 18.9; 17.7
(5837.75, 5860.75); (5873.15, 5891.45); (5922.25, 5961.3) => -1.0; 18.9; 19.8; 18.5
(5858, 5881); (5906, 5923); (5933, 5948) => 0.7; 20.1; 18.6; 19.1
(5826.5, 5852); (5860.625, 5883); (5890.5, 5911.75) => -2.2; 19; 20.2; 18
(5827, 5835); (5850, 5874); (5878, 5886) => -0.5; 19.1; 19.3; 18.8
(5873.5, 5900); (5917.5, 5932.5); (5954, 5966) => -0.3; 18.9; 18.7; 17.8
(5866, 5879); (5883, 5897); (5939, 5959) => 2.4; 21.6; 17.2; 18.3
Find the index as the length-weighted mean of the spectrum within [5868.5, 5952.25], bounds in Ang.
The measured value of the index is 18.9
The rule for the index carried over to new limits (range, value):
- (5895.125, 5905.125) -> 18.4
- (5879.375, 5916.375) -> 18.1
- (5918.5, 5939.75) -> 18.9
